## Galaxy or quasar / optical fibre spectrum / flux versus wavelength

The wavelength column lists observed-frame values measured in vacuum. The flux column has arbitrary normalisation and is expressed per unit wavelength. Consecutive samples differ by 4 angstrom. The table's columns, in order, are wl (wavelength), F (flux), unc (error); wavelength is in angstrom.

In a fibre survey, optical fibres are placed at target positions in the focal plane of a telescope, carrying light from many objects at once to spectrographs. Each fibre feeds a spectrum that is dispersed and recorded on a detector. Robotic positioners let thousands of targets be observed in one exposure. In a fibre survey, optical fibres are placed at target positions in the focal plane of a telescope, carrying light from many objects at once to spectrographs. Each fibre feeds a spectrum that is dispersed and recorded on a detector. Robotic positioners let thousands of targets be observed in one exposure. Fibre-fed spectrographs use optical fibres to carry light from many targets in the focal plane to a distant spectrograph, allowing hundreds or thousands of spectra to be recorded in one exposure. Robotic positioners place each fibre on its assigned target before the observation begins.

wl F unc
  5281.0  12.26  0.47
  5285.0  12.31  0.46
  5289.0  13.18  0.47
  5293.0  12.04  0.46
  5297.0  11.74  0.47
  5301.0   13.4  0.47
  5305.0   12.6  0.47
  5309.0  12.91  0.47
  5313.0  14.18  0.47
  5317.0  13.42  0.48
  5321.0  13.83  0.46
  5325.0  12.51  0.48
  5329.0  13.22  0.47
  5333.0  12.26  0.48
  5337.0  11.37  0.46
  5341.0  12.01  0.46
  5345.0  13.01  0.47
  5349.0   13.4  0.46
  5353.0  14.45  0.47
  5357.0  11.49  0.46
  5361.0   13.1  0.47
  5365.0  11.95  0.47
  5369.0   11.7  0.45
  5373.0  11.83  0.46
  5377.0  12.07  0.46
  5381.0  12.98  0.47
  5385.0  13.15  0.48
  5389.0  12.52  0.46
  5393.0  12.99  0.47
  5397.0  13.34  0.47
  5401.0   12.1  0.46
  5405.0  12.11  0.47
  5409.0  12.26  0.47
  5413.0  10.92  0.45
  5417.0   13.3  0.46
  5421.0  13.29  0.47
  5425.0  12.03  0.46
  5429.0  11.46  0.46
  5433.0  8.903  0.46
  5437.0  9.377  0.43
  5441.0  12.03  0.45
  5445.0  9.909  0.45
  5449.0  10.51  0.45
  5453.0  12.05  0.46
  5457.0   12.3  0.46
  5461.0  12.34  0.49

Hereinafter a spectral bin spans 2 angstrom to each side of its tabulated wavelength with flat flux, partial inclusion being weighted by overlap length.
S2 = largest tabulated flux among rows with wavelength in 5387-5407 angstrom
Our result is 13.34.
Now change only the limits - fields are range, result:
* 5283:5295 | 13.18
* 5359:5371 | 13.1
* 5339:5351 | 13.4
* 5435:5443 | 12.03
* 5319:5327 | 13.83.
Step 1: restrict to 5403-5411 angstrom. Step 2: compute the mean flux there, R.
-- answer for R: 12.2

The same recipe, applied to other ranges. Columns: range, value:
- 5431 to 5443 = 10.1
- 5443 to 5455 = 10.8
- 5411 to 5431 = 12.2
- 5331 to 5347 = 12.2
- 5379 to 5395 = 12.9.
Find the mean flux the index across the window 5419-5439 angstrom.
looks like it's 11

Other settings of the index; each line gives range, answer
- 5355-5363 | 12.3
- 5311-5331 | 13.4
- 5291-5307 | 12.4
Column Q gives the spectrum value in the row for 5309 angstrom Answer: 12.91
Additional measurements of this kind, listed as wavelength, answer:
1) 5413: 10.92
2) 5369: 11.7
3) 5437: 9.377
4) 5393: 12.99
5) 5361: 13.1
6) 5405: 12.11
